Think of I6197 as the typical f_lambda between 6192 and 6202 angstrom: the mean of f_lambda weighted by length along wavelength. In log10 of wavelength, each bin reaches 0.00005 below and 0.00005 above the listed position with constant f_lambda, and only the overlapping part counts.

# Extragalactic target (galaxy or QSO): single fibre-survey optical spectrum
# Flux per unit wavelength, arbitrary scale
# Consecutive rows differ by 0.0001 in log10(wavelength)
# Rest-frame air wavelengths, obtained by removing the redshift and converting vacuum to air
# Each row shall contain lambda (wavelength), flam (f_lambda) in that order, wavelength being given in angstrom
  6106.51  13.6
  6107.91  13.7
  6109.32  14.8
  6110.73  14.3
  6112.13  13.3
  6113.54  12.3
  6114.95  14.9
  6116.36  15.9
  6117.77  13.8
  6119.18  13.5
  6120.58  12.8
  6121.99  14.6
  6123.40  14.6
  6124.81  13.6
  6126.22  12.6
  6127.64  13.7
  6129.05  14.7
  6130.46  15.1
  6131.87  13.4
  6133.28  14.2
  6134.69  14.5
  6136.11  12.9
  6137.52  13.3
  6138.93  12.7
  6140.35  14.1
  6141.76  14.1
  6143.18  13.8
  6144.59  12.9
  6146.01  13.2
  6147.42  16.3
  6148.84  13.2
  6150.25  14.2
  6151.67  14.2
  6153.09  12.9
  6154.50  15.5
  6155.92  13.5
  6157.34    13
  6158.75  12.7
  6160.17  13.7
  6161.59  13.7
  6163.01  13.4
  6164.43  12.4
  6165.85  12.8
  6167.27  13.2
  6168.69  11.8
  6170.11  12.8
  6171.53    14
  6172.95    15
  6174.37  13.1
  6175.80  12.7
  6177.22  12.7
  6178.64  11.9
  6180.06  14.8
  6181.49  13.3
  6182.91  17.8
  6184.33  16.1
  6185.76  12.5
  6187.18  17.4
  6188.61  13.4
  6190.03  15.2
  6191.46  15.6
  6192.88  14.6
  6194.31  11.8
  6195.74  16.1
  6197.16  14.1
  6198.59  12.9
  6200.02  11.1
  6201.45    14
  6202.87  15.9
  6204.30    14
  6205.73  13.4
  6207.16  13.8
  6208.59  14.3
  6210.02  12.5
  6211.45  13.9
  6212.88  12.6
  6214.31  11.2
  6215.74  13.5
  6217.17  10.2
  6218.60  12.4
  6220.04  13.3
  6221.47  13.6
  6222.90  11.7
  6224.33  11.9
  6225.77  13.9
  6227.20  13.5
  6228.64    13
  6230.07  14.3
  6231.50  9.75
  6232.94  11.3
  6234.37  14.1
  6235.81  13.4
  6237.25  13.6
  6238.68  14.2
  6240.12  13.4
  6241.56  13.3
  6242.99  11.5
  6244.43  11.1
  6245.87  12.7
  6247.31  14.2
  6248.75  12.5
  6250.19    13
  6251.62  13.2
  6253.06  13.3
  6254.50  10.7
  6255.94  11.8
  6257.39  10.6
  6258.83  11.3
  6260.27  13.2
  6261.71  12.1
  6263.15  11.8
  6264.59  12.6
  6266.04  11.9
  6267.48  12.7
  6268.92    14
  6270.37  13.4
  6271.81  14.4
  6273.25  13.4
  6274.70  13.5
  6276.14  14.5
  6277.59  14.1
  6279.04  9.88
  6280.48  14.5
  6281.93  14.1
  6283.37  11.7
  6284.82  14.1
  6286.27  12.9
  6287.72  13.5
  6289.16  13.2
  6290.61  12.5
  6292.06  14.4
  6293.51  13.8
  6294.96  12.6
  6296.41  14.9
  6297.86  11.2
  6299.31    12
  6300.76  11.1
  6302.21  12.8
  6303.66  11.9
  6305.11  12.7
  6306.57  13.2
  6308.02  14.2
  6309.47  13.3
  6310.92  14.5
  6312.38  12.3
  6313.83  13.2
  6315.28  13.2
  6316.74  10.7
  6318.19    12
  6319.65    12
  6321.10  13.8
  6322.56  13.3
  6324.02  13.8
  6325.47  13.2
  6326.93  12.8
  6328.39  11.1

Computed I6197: 13.5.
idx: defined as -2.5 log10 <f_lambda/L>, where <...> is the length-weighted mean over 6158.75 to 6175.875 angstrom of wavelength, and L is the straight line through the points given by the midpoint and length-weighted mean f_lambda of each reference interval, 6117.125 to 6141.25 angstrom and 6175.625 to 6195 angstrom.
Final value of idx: 0.07 mag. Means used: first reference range 13.8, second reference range 14.3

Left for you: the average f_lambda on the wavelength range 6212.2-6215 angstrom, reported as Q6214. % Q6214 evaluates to 11.9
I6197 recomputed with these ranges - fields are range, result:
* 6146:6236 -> 13.5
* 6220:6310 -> 12.9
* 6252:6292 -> 12.8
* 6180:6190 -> 15.1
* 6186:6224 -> 13.5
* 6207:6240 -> 12.9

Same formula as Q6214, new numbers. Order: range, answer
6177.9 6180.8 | 13.3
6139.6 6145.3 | 13.7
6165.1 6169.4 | 12.6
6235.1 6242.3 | 13.6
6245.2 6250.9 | 13.1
